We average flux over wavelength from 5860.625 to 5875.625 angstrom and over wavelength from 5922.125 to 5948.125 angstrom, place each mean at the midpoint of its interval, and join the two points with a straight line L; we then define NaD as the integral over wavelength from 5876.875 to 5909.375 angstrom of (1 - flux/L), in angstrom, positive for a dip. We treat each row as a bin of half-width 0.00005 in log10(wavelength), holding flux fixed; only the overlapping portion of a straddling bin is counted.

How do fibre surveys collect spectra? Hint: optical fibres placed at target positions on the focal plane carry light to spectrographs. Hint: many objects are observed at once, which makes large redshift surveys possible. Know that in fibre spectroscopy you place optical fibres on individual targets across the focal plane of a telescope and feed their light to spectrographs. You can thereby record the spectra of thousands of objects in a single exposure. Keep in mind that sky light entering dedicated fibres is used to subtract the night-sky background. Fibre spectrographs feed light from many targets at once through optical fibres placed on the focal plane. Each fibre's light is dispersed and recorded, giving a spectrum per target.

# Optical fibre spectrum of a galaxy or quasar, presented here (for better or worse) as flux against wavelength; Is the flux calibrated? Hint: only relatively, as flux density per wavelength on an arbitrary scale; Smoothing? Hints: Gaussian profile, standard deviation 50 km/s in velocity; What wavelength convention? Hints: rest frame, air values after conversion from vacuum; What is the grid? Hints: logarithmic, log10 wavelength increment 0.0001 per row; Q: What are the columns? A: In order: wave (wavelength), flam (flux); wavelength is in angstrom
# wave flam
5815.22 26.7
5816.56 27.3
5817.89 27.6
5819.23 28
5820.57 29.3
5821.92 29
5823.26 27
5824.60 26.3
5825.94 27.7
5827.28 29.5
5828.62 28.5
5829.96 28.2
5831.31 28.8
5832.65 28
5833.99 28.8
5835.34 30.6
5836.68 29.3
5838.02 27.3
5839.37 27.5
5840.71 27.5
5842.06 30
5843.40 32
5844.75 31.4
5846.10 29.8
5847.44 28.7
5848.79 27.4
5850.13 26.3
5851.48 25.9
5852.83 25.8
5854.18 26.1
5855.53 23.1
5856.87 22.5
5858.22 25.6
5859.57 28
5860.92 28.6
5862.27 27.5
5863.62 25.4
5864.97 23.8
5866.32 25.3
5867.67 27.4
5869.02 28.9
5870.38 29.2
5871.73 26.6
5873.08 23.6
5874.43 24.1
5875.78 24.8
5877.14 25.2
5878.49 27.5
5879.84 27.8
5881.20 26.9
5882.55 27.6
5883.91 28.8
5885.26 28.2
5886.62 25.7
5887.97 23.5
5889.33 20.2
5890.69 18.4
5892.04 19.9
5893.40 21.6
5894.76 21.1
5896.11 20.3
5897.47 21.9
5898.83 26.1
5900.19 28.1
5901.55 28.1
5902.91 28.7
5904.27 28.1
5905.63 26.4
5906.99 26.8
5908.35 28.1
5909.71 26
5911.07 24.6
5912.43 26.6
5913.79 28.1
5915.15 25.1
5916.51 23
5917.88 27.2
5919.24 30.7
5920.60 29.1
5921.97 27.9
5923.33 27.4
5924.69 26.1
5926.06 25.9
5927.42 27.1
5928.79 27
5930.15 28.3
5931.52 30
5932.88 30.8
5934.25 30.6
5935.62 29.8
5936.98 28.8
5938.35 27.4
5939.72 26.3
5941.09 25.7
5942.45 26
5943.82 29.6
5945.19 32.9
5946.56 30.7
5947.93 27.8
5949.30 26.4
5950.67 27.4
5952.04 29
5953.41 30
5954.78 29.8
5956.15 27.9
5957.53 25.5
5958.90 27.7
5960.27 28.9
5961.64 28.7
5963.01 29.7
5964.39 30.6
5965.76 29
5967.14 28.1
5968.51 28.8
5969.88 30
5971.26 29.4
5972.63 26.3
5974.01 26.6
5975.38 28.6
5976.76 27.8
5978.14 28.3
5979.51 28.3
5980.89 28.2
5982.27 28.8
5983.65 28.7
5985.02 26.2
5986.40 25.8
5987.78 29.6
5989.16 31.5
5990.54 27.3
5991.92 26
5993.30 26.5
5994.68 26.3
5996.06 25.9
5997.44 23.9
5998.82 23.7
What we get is 2.21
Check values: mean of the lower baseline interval 26.3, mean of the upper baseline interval 28.3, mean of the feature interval 25.2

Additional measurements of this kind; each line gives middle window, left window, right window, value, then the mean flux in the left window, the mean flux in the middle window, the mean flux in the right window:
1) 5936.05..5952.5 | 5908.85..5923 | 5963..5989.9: -0.33 angstrom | 26.9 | 28.2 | 28.5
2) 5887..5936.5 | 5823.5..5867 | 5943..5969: 3.93 angstrom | 27.5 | 26.1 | 28.8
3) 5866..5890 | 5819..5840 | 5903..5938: 1.51 angstrom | 28.4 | 26.2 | 27.6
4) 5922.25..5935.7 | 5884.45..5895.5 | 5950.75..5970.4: -1.18 angstrom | 22.4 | 28.2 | 28.8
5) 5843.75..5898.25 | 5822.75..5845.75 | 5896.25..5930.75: 4.54 angstrom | 28.8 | 25.5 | 26.8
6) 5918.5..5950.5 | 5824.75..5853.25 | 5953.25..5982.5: 0.15 angstrom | 28.5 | 28.3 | 28.5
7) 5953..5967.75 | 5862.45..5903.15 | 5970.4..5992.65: -0.72 angstrom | 25.1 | 28.7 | 28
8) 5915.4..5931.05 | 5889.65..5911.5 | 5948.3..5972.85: -0.69 angstrom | 24.6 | 27.2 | 28.5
